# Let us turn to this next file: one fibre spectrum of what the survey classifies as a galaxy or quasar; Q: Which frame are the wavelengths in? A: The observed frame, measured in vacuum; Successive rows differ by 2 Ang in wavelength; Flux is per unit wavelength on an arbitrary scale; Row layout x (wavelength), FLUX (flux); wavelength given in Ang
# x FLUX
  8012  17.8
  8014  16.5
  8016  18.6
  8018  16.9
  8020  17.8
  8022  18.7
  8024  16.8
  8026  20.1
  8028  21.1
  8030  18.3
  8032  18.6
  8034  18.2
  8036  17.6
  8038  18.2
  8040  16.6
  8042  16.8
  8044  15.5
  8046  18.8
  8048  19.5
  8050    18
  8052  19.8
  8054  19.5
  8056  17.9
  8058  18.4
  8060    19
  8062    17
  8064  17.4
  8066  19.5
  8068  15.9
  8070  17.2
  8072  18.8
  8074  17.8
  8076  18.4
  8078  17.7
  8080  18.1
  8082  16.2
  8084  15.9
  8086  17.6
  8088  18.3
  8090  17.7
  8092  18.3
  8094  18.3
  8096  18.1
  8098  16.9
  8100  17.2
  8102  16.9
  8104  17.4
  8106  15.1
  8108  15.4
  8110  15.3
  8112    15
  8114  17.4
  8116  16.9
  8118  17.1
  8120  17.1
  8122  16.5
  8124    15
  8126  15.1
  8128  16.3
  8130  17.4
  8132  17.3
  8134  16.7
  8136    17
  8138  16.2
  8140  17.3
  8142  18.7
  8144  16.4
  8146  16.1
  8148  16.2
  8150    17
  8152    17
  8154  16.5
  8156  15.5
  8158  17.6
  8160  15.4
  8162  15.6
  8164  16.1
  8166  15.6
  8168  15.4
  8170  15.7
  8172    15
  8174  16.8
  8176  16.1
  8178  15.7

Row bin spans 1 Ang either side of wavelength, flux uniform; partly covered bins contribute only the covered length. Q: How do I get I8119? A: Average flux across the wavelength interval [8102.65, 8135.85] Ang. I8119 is 16.3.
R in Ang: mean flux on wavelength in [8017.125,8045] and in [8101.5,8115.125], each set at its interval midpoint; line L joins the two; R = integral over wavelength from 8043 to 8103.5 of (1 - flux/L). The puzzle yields -3.4 Ang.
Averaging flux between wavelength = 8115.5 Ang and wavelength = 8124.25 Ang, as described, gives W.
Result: 16.6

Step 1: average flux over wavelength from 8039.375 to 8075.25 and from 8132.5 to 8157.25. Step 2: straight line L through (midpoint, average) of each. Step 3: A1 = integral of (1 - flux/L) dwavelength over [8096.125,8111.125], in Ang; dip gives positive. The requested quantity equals 0.80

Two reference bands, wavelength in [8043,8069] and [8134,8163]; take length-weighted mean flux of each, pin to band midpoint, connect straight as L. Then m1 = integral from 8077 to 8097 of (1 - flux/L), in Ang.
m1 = 0.03 Ang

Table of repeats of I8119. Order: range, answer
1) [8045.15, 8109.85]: 17.7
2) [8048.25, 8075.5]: 18.2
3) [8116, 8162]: 16.6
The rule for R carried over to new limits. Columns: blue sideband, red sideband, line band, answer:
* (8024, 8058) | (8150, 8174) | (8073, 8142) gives 0.6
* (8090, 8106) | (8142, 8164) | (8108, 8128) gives 1.1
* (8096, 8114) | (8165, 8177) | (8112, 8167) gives -1.7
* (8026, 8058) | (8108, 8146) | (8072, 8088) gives 0.0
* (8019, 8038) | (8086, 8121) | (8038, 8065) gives 0.1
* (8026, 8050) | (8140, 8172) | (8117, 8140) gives 0.3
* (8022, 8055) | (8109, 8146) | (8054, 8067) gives -0.3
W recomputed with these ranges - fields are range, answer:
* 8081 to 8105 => 17.4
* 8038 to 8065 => 18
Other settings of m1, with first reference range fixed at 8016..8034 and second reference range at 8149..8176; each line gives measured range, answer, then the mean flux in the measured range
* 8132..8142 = -0.3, 17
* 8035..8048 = 0.6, 17.4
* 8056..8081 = -0.3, 17.9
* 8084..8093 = -0.2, 17.7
